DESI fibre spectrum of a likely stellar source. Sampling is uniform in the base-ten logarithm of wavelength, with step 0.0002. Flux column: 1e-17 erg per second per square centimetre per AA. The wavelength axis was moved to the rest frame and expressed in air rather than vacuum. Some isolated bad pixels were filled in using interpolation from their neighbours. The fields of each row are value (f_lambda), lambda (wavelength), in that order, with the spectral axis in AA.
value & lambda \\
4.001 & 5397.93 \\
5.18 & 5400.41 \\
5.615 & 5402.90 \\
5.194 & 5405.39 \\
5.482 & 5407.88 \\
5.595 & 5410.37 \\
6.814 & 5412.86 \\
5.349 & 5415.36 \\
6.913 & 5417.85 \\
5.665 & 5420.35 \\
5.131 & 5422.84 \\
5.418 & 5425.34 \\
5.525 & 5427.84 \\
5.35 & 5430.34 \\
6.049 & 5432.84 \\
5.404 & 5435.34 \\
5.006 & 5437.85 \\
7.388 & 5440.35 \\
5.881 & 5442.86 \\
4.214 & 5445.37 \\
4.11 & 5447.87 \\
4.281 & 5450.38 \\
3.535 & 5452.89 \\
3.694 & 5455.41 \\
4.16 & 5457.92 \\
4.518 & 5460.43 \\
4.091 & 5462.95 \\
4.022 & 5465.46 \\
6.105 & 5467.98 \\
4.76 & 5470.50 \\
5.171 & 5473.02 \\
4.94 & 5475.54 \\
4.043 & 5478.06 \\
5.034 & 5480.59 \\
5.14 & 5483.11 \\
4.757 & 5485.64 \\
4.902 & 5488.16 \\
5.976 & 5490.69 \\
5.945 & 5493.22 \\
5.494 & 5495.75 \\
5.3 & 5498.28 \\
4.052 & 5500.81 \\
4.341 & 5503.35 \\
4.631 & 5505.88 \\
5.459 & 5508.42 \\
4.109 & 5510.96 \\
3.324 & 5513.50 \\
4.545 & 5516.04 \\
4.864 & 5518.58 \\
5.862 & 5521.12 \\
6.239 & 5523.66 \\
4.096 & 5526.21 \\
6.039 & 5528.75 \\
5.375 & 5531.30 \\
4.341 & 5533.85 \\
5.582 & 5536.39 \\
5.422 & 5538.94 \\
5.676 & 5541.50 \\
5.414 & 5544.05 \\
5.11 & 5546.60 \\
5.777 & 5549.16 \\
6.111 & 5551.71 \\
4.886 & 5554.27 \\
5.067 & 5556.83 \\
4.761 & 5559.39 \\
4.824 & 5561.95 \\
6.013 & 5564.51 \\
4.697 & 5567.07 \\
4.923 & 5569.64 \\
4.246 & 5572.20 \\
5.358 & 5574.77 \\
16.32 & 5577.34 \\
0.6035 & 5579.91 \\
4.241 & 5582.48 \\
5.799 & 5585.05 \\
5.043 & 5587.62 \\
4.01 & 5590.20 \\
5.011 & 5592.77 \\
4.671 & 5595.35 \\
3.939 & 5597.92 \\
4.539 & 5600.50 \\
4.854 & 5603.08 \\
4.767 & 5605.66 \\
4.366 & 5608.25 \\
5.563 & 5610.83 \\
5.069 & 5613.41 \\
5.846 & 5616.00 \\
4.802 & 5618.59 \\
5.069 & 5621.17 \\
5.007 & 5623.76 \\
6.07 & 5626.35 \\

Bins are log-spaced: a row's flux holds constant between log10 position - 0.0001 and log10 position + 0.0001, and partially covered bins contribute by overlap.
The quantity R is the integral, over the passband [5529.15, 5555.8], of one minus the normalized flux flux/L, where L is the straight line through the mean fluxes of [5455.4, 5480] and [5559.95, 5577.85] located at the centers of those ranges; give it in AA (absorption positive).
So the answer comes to 1.6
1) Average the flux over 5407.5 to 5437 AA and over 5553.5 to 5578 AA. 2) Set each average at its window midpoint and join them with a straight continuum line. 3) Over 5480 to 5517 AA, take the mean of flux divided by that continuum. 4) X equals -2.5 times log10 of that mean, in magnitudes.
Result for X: 0.19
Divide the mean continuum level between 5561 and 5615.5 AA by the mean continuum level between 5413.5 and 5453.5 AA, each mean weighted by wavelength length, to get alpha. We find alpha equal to 0.97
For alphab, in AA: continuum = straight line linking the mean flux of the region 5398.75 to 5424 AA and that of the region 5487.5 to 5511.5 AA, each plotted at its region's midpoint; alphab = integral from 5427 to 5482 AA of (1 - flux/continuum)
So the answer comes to 5.11 AA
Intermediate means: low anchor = 5.67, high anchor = 5.05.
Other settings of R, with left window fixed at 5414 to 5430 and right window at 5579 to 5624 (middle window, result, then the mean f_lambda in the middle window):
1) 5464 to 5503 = 2.1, 5.02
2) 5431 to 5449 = 0.4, 5.44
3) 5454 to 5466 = 3.0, 4.09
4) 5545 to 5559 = -1.2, 5.35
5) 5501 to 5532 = 1.5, 4.87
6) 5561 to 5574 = -0.3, 4.96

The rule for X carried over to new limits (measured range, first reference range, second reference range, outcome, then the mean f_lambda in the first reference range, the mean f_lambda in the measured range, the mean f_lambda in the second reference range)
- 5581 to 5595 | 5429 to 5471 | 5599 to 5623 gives 0.047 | 4.86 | 4.75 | 4.98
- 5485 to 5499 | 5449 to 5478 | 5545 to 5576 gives -0.165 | 4.46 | 5.43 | 5.15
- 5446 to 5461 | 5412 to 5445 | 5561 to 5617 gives 0.373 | 5.78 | 4.04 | 5.21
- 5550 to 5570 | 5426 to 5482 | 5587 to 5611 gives -0.108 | 4.88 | 5.18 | 4.62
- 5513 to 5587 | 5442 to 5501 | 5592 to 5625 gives -0.117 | 4.76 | 5.38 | 4.88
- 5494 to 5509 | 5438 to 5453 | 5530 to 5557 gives 0.069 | 5.01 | 4.89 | 5.35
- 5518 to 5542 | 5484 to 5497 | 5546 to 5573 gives -0.020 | 5.41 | 5.35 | 5.14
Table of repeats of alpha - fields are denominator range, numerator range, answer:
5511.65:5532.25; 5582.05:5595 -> 0.97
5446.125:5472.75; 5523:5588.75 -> 1.25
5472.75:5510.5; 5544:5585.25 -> 1.11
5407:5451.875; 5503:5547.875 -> 0.91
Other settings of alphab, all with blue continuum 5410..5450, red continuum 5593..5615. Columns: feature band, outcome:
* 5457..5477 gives 2.5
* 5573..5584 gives -3.7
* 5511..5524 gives 0.9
